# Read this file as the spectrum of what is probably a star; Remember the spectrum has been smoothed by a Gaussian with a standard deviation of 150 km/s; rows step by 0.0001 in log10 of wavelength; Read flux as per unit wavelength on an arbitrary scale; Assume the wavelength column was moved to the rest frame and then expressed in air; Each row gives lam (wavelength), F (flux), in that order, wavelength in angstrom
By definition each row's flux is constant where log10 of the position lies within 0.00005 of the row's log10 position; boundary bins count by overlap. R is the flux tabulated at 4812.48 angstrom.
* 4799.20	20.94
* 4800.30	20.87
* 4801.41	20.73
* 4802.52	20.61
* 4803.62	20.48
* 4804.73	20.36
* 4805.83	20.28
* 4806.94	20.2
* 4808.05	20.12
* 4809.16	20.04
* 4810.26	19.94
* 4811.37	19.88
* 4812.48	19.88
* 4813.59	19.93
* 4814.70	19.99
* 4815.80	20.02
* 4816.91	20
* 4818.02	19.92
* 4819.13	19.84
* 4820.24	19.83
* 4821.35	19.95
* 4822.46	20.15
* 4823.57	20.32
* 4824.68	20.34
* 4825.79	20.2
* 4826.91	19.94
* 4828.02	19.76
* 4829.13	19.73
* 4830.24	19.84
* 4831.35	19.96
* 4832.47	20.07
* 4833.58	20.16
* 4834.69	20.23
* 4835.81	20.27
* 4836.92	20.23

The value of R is 19.88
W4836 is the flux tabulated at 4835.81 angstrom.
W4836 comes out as 20.27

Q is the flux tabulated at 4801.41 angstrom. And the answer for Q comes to 20.73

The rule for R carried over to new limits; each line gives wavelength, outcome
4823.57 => 20.32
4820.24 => 19.83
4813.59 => 19.93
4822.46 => 20.15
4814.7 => 19.99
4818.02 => 19.92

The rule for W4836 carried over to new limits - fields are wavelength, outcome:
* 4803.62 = 20.48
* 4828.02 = 19.76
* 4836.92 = 20.23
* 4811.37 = 19.88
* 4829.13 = 19.73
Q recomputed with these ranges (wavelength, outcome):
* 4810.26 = 19.94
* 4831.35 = 19.96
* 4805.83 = 20.28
